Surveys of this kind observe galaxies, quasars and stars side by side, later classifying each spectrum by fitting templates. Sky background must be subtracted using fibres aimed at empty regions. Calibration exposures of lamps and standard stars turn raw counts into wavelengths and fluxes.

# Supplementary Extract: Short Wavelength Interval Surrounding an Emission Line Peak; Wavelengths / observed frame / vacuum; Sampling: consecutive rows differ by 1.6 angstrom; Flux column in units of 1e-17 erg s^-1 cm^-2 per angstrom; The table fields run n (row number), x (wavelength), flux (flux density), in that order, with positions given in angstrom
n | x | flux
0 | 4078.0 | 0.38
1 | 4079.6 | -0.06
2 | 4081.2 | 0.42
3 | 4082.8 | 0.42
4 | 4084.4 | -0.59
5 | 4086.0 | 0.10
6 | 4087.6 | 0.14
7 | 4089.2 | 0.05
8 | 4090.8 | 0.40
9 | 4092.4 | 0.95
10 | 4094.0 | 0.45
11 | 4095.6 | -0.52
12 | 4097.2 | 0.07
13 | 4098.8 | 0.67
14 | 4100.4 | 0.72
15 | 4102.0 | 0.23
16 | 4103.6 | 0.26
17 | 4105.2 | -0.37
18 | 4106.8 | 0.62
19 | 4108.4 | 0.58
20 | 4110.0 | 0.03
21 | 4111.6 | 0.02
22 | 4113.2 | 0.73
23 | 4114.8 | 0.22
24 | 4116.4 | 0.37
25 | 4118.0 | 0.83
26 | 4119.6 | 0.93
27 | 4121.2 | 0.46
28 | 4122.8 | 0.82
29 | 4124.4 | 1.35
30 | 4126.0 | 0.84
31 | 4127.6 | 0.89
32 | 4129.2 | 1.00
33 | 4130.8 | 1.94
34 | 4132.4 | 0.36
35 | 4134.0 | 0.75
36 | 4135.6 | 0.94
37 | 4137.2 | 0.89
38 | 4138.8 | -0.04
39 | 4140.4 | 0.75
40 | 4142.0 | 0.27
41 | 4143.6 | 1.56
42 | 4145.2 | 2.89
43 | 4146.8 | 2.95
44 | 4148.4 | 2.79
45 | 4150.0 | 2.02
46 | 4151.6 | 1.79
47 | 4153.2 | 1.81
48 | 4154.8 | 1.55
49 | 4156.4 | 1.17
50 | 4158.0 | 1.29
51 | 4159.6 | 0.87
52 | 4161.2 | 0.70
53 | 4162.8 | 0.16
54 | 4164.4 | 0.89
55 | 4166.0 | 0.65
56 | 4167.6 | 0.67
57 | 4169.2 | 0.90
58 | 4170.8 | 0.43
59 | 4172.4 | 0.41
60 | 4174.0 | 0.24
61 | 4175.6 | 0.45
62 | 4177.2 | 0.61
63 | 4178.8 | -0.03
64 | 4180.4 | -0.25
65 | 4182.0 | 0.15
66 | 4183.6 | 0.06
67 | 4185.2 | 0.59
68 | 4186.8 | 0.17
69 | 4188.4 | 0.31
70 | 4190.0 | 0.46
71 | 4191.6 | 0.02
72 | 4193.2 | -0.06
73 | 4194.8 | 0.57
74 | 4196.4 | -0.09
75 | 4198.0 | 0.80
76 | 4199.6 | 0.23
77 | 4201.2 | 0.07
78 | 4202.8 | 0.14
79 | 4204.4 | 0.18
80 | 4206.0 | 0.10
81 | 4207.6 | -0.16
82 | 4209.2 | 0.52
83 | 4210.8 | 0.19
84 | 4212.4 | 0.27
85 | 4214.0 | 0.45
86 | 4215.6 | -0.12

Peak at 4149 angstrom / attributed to Lyman alpha 1216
